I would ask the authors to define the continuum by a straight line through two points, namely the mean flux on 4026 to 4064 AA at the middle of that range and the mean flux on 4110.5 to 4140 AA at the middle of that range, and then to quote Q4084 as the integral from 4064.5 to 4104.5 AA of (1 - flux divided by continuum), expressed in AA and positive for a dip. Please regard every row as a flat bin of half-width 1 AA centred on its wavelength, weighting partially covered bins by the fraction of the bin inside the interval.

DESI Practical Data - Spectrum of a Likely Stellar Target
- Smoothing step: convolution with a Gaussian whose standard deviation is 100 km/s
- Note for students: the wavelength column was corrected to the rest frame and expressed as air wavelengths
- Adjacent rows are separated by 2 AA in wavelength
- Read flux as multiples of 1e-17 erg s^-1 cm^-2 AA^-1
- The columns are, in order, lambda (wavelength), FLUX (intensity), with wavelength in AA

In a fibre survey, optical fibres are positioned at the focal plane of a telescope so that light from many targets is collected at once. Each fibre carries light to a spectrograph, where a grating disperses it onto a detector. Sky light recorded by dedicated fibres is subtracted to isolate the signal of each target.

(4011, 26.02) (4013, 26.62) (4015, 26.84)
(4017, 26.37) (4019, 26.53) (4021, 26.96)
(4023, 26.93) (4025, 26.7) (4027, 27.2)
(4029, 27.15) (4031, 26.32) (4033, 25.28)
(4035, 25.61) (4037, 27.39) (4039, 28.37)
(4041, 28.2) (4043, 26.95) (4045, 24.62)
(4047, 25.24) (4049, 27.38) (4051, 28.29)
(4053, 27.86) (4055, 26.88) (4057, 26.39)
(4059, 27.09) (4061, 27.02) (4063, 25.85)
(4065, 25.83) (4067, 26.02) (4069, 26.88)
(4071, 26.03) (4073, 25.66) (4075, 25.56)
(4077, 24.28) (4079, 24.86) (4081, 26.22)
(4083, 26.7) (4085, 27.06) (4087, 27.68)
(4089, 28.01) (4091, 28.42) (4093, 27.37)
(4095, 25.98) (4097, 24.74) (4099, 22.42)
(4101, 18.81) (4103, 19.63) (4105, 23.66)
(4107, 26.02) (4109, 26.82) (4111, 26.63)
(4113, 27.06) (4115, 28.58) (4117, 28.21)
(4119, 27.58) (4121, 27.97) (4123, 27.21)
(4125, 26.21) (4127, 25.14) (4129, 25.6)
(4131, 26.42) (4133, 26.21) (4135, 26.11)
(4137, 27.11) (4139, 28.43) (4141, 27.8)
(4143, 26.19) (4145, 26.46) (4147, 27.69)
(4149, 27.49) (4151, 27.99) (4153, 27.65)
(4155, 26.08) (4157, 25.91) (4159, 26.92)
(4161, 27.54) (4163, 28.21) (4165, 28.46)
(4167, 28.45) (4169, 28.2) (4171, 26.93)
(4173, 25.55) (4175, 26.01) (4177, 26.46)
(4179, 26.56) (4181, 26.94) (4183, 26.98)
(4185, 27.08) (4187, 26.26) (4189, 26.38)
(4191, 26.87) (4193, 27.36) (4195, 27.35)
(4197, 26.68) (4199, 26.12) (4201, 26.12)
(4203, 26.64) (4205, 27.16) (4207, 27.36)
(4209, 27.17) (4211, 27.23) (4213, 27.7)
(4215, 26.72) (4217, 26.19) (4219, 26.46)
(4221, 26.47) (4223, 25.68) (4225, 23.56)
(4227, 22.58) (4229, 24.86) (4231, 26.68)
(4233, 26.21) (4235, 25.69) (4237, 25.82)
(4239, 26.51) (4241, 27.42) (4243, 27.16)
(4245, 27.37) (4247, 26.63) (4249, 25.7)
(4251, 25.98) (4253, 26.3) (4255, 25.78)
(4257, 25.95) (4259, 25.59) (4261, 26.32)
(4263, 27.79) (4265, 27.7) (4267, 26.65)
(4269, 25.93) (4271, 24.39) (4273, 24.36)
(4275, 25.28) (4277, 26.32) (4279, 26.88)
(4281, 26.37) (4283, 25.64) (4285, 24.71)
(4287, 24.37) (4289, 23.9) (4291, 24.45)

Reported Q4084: 2.2 AA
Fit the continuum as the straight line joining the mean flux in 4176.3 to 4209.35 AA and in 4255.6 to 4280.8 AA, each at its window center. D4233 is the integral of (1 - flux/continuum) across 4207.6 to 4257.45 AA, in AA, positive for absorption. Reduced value 0.5 AA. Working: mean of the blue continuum 26.8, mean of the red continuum 26.1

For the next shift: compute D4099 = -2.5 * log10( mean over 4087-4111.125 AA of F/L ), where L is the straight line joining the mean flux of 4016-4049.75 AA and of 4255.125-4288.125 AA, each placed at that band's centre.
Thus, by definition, 0.06 mag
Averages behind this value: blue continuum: 26.7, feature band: 24.9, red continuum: 25.9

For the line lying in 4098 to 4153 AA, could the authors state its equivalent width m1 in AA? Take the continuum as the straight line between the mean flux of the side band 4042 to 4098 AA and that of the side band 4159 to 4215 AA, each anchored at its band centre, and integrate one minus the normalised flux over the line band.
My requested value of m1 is 1.18 AA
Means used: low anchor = 26.5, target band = 26.2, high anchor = 27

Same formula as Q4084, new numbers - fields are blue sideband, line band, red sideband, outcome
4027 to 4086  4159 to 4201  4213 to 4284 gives -1.28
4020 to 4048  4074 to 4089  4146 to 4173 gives 0.42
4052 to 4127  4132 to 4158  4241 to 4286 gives -0.91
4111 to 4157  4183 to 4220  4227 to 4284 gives -0.43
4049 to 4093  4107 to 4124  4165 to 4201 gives -0.44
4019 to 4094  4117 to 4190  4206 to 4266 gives -1.41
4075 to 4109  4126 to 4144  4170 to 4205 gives -0.51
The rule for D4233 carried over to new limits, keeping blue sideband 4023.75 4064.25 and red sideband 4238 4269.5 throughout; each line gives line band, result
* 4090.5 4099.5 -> 0.30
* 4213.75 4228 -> 0.63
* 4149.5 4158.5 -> -0.09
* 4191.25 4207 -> -0.12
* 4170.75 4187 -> 0.07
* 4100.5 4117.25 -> 1.02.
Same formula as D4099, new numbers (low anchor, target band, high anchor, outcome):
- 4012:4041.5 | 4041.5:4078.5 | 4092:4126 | 0.00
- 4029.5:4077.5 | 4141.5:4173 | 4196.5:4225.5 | -0.03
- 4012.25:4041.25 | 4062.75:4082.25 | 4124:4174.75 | 0.05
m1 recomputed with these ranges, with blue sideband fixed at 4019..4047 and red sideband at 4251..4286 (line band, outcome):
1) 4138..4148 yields -0.4 AA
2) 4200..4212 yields -0.4 AA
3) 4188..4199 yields -0.3 AA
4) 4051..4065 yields -0.1 AA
